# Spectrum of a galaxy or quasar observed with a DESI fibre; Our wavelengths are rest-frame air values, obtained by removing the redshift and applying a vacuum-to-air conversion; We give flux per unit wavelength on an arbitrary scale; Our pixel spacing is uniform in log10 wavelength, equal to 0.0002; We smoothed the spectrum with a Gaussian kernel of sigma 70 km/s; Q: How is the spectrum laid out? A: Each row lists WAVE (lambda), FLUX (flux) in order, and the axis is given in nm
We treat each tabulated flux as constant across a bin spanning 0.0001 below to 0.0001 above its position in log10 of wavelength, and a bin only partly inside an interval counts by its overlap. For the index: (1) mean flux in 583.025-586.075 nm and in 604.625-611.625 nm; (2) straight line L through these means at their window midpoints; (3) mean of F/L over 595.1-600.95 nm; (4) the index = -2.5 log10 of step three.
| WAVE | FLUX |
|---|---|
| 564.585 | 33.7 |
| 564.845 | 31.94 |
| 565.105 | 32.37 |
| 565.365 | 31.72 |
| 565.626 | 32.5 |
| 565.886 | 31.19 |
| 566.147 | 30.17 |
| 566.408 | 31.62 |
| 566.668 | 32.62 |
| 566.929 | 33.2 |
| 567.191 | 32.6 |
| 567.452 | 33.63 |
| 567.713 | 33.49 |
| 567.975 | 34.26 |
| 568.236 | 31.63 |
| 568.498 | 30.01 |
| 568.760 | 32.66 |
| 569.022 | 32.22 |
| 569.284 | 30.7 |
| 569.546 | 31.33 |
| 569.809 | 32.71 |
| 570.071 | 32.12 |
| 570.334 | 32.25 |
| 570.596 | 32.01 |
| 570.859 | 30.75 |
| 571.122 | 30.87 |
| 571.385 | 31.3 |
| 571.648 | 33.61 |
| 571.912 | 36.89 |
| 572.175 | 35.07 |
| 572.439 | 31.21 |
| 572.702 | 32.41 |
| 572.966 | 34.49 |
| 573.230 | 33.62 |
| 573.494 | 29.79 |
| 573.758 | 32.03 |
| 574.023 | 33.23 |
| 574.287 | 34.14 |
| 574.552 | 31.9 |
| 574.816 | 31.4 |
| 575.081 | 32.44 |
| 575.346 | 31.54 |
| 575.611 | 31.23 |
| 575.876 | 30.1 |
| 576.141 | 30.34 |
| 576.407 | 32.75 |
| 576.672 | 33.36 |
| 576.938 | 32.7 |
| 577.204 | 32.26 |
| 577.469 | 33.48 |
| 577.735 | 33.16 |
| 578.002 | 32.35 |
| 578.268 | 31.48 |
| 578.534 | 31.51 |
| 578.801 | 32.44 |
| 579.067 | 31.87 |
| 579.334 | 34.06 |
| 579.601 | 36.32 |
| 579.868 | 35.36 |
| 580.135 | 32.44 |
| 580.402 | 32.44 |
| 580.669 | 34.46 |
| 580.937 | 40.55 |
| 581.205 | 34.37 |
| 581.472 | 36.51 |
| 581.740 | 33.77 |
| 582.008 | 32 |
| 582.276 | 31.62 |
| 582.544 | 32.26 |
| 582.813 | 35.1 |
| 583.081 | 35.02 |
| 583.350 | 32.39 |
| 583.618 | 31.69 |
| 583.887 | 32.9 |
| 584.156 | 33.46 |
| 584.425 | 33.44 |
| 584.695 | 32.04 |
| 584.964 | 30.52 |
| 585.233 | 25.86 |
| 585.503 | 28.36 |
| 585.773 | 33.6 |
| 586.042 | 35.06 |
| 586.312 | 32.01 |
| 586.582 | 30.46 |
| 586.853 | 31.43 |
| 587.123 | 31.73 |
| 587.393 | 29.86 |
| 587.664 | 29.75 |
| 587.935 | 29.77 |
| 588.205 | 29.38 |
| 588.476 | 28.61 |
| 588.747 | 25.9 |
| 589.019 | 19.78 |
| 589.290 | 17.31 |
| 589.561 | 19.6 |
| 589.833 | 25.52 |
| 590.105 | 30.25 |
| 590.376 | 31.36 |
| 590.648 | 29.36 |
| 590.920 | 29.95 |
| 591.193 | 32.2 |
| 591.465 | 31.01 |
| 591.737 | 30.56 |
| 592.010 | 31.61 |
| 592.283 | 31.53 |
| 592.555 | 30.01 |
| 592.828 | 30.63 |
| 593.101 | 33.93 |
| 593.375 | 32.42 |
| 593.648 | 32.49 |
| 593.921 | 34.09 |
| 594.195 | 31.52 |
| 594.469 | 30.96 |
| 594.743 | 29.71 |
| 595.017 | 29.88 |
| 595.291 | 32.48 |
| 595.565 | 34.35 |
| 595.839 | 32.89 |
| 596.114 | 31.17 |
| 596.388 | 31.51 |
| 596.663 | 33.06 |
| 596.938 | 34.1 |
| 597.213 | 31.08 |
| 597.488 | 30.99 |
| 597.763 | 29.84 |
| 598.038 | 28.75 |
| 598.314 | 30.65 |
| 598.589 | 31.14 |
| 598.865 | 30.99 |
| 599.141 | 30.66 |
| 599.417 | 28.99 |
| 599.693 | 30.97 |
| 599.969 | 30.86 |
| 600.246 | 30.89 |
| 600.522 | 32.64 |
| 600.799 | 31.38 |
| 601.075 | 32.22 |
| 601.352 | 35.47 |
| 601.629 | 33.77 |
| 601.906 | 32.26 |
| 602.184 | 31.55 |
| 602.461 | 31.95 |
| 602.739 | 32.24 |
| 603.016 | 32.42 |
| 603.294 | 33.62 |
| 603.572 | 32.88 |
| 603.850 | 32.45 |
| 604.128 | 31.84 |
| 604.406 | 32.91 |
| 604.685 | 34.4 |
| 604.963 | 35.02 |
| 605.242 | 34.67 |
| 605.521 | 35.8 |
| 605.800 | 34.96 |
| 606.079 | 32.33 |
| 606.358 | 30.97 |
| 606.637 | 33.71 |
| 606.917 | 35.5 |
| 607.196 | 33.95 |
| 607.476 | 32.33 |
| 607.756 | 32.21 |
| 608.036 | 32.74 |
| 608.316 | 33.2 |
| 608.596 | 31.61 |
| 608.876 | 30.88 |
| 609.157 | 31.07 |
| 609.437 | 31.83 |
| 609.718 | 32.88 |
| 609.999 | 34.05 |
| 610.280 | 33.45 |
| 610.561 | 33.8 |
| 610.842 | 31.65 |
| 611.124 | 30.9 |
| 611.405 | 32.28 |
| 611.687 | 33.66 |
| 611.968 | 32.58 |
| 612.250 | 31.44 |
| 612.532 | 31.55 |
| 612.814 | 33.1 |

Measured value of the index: 0.04 mag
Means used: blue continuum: 31.9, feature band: 31.4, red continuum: 33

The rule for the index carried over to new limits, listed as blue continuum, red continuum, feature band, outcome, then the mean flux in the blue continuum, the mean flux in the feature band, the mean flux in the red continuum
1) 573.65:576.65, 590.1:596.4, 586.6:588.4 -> 0.05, 32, 30.3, 31.5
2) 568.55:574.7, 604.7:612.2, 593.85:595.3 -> 0.05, 32.5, 31.2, 33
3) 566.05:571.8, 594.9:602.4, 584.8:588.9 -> 0.06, 32.1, 30.1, 31.7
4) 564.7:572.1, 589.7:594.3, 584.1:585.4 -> 0.02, 32.3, 30.8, 31.1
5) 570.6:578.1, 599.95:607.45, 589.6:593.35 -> 0.08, 32.4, 30.4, 33.1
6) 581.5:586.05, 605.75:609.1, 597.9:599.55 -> 0.08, 32.3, 30.2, 32.8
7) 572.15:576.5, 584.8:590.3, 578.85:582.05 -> -0.14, 32.1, 34.5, 28.3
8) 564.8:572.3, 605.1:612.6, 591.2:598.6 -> 0.04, 32.3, 31.6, 32.8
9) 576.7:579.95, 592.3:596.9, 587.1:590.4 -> 0.22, 33.1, 26.5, 32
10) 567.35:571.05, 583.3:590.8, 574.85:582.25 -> -0.09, 32.1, 33.1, 29.3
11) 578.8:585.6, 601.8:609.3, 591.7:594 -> 0.04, 33.2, 31.9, 32.9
